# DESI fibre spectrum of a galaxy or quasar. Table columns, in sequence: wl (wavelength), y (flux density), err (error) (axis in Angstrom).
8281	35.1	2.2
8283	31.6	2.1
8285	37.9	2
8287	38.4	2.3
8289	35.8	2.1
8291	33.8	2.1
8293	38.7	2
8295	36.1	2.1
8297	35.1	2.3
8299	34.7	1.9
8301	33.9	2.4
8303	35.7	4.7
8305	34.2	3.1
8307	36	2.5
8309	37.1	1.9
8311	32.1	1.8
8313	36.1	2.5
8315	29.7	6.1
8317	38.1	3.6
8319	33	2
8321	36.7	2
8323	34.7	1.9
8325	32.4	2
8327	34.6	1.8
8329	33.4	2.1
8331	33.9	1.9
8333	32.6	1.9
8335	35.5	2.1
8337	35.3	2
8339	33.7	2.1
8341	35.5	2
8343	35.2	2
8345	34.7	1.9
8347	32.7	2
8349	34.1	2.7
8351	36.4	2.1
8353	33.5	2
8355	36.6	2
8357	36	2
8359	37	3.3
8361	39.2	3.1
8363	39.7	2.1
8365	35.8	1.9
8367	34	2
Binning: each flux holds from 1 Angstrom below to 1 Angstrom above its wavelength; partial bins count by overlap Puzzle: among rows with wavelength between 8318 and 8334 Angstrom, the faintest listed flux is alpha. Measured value 32.4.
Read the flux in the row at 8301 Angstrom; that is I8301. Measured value 33.9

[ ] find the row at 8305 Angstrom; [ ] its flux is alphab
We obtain 34.2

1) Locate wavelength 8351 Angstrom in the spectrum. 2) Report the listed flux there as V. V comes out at 36.4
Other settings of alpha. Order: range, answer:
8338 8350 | 32.7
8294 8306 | 33.9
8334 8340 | 33.7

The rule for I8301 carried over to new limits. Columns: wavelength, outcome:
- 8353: 33.5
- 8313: 36.1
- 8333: 32.6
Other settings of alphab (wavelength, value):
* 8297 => 35.1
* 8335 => 35.5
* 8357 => 36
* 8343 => 35.2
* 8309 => 37.1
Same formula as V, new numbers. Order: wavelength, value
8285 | 37.9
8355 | 36.6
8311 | 32.1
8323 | 34.7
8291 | 33.8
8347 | 32.7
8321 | 36.7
